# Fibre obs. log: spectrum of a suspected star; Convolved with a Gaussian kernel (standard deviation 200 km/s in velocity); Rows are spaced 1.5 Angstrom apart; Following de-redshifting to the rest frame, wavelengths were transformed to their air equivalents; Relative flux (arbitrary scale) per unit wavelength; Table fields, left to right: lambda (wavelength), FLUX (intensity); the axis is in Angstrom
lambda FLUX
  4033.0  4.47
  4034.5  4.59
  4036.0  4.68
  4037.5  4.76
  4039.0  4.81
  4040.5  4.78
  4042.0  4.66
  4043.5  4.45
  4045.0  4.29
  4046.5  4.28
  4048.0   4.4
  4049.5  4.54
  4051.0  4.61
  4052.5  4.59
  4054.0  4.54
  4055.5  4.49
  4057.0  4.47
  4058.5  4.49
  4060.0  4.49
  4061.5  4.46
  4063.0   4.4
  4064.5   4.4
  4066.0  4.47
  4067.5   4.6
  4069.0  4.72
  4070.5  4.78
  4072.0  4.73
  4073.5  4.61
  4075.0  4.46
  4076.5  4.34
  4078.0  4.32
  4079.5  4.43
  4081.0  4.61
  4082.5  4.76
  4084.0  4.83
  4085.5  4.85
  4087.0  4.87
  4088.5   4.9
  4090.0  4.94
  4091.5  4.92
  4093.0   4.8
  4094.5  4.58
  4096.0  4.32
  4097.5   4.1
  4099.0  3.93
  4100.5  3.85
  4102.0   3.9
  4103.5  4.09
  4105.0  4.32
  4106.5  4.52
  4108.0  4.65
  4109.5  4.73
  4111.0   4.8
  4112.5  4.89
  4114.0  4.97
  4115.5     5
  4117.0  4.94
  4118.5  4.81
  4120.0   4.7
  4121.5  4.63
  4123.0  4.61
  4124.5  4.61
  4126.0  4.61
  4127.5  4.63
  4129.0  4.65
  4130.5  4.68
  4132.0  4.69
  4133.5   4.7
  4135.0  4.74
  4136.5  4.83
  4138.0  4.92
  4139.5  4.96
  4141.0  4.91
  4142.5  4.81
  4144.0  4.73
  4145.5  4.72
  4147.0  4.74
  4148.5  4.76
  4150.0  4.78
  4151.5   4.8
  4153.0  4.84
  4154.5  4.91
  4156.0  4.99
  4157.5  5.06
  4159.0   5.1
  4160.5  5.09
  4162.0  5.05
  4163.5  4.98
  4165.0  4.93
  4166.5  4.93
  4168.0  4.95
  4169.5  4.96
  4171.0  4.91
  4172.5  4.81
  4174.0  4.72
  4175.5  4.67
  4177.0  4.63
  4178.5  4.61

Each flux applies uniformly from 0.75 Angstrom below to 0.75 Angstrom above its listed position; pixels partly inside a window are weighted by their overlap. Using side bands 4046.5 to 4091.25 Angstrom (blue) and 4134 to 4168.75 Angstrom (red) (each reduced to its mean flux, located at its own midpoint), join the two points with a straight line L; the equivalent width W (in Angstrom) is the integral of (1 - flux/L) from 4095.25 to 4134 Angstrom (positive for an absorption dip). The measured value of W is 1.7 Angstrom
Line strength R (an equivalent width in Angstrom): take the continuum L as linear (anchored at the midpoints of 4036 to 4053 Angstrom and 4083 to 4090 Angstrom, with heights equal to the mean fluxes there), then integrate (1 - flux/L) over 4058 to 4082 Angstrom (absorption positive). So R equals 1.1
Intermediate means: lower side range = 4.57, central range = 4.52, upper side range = 4.87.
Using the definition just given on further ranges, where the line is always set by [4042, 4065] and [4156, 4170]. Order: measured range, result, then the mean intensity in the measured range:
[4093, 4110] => 1.5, 4.29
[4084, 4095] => -0.5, 4.84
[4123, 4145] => 0.5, 4.74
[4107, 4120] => -0.2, 4.83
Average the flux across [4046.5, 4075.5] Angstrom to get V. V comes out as 4.53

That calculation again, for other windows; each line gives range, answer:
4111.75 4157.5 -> 4.79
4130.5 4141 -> 4.8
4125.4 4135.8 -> 4.67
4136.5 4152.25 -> 4.81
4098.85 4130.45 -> 4.58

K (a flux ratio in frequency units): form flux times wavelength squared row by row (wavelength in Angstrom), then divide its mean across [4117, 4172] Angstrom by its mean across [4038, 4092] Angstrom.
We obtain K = 1.09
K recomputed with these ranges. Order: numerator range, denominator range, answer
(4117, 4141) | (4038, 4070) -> 1.08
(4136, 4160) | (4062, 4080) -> 1.12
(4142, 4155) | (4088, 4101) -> 1.10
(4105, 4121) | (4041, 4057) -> 1.10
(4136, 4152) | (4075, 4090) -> 1.06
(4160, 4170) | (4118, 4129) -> 1.09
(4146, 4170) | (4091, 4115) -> 1.13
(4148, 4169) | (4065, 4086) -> 1.12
